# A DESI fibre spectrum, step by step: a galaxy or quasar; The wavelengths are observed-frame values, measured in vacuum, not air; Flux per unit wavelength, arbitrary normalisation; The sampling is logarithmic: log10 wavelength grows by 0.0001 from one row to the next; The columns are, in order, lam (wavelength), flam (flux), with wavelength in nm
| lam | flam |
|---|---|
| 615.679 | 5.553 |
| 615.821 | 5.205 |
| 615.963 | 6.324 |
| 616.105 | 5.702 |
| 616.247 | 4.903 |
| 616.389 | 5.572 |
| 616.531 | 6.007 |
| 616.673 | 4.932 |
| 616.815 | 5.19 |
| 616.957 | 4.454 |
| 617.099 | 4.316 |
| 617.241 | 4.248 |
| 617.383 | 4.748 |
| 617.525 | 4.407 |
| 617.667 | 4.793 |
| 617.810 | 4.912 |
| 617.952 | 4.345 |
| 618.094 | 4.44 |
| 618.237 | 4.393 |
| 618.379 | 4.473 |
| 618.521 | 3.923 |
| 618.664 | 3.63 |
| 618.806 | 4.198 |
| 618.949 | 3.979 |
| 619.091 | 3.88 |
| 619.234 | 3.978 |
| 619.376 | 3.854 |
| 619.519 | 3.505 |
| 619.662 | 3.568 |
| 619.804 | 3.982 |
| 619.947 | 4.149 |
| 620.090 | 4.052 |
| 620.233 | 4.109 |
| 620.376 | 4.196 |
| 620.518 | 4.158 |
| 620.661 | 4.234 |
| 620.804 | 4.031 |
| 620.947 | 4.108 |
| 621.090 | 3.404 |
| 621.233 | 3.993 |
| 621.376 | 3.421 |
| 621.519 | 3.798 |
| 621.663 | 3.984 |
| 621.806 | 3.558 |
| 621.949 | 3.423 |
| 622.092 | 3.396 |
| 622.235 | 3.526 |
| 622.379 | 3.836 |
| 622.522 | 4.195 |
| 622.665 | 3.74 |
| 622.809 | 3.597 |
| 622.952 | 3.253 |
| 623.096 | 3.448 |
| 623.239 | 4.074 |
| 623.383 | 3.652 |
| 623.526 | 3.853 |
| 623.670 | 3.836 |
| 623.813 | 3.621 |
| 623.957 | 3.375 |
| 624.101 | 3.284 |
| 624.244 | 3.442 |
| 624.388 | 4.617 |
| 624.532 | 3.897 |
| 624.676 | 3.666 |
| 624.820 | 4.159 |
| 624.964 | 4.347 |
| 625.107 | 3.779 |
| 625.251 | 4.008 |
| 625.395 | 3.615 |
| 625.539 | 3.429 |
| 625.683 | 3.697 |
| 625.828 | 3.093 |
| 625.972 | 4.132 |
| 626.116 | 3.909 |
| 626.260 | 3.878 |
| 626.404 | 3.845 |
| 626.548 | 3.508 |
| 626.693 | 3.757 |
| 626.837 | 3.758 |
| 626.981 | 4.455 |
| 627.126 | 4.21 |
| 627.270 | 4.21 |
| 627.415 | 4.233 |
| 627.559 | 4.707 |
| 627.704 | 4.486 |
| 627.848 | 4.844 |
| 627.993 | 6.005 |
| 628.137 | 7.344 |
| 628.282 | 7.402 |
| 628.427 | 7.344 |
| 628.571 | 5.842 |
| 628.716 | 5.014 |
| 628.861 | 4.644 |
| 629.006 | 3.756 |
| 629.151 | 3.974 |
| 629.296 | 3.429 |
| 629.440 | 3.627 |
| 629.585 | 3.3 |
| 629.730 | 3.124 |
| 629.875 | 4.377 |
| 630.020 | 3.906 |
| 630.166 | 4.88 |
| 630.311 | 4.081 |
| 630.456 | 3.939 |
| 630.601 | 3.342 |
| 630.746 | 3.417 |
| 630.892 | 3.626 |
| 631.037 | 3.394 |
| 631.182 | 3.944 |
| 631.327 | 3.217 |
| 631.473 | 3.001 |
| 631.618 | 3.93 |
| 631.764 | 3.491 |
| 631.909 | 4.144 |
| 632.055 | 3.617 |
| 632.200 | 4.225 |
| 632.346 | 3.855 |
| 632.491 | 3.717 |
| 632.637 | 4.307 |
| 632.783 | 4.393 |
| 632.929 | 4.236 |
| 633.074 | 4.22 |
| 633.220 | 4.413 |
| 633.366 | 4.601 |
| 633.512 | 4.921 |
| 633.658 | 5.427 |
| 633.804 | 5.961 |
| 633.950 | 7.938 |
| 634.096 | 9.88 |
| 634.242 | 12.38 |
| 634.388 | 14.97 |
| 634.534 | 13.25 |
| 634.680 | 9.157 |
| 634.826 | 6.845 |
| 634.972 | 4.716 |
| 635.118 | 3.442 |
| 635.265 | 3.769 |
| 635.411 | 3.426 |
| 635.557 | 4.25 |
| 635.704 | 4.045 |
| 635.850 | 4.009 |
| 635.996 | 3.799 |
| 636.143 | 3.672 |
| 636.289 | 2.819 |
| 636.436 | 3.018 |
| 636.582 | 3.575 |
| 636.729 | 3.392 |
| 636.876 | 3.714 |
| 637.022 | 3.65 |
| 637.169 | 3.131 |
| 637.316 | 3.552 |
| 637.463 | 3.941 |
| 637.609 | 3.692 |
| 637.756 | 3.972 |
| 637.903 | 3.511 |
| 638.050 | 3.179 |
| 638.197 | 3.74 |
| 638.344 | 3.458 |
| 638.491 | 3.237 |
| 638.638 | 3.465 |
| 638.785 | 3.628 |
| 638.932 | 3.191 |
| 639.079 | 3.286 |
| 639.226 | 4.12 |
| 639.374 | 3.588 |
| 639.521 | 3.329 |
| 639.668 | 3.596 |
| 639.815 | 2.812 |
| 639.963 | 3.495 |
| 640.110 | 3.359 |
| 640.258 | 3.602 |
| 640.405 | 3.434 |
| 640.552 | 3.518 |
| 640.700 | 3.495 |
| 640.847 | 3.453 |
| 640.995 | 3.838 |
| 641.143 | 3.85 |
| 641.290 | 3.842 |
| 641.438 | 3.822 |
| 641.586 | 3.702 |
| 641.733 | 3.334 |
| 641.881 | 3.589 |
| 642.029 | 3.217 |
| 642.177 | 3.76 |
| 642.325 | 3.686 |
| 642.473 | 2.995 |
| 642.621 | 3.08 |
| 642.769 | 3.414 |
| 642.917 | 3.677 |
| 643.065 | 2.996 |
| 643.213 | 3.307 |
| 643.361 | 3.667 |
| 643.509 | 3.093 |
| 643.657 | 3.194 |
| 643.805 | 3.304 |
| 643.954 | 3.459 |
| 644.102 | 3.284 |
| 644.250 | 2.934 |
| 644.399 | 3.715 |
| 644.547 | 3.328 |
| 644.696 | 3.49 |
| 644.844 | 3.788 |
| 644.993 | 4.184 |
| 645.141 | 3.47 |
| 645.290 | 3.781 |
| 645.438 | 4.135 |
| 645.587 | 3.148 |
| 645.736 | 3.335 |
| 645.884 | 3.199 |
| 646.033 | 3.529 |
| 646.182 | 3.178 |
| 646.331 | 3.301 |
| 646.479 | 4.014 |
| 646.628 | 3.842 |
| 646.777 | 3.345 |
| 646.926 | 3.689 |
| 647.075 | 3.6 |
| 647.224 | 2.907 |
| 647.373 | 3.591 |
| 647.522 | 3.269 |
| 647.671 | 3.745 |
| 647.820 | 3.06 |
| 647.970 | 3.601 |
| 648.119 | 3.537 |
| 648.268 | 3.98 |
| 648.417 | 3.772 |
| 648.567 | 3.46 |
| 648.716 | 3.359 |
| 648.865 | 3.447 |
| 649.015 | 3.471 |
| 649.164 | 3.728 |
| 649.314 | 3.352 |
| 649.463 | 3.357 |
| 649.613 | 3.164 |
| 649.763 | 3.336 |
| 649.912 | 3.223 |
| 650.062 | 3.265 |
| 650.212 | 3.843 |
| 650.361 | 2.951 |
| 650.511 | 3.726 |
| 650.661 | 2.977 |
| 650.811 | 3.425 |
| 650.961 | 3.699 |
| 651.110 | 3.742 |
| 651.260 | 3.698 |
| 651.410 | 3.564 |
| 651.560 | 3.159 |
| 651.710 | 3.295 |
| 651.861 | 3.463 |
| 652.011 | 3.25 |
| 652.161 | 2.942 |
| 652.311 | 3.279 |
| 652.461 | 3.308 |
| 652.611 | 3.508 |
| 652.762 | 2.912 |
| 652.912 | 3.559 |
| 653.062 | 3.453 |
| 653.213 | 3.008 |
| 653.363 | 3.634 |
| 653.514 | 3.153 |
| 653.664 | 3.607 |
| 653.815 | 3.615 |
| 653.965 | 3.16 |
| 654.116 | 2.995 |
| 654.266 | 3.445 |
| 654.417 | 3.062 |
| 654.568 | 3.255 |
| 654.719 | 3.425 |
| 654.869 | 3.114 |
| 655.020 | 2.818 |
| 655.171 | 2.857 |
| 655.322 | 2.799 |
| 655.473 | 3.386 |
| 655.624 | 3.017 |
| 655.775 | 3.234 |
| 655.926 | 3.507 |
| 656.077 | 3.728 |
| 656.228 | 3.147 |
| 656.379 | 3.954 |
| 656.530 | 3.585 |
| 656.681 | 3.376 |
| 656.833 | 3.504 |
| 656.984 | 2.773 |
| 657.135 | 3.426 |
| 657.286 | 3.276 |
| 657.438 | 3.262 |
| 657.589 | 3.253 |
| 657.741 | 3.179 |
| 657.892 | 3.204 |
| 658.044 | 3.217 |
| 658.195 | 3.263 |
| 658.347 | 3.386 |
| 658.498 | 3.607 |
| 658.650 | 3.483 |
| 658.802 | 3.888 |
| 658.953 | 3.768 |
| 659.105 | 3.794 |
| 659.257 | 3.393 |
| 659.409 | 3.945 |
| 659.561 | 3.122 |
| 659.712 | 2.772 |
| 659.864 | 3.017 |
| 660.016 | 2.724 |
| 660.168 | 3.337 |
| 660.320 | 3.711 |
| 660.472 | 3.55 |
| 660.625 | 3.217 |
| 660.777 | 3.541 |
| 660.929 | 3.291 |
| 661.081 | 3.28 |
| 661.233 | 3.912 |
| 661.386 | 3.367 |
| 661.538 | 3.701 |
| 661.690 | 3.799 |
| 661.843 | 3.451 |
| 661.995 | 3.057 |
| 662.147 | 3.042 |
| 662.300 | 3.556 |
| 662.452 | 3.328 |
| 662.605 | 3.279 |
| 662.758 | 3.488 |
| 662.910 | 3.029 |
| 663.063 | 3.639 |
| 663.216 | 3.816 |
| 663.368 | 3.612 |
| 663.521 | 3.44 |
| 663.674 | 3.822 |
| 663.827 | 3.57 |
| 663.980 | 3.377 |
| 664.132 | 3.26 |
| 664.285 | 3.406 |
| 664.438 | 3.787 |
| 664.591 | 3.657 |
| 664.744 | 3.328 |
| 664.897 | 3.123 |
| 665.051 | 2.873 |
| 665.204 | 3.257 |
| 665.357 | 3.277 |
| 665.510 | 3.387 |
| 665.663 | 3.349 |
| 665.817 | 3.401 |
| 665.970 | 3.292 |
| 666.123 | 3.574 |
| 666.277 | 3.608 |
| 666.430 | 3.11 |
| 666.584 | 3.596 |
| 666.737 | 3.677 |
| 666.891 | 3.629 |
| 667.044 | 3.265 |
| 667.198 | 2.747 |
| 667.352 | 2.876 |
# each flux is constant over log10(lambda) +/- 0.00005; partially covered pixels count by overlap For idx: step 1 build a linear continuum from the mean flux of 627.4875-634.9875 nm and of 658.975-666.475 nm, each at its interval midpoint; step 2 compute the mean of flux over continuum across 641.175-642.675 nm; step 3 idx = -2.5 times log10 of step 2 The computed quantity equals 0.30 mag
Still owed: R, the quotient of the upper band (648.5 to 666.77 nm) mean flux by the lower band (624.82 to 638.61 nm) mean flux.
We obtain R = 0.74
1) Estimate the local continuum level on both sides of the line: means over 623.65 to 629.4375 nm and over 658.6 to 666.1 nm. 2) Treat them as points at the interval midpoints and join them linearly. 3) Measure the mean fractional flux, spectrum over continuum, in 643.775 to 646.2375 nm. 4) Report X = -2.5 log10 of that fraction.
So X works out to 0.11 mag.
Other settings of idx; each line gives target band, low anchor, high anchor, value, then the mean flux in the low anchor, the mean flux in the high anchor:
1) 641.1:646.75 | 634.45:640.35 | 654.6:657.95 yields 0.09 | 4.05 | 3.27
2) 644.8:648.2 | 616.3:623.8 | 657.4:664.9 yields 0.04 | 4.09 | 3.43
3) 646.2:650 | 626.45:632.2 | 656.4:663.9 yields 0.08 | 4.29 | 3.41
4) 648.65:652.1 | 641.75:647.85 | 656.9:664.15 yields 0.01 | 3.45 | 3.4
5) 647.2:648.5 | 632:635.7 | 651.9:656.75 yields 0.18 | 6.05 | 3.29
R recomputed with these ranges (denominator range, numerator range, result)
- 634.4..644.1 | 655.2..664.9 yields 0.88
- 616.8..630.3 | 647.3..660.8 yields 0.82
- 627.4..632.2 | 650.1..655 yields 0.77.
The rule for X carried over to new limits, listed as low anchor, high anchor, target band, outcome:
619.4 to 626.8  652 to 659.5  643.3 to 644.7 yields 0.05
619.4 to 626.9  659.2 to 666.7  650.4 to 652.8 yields 0.04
